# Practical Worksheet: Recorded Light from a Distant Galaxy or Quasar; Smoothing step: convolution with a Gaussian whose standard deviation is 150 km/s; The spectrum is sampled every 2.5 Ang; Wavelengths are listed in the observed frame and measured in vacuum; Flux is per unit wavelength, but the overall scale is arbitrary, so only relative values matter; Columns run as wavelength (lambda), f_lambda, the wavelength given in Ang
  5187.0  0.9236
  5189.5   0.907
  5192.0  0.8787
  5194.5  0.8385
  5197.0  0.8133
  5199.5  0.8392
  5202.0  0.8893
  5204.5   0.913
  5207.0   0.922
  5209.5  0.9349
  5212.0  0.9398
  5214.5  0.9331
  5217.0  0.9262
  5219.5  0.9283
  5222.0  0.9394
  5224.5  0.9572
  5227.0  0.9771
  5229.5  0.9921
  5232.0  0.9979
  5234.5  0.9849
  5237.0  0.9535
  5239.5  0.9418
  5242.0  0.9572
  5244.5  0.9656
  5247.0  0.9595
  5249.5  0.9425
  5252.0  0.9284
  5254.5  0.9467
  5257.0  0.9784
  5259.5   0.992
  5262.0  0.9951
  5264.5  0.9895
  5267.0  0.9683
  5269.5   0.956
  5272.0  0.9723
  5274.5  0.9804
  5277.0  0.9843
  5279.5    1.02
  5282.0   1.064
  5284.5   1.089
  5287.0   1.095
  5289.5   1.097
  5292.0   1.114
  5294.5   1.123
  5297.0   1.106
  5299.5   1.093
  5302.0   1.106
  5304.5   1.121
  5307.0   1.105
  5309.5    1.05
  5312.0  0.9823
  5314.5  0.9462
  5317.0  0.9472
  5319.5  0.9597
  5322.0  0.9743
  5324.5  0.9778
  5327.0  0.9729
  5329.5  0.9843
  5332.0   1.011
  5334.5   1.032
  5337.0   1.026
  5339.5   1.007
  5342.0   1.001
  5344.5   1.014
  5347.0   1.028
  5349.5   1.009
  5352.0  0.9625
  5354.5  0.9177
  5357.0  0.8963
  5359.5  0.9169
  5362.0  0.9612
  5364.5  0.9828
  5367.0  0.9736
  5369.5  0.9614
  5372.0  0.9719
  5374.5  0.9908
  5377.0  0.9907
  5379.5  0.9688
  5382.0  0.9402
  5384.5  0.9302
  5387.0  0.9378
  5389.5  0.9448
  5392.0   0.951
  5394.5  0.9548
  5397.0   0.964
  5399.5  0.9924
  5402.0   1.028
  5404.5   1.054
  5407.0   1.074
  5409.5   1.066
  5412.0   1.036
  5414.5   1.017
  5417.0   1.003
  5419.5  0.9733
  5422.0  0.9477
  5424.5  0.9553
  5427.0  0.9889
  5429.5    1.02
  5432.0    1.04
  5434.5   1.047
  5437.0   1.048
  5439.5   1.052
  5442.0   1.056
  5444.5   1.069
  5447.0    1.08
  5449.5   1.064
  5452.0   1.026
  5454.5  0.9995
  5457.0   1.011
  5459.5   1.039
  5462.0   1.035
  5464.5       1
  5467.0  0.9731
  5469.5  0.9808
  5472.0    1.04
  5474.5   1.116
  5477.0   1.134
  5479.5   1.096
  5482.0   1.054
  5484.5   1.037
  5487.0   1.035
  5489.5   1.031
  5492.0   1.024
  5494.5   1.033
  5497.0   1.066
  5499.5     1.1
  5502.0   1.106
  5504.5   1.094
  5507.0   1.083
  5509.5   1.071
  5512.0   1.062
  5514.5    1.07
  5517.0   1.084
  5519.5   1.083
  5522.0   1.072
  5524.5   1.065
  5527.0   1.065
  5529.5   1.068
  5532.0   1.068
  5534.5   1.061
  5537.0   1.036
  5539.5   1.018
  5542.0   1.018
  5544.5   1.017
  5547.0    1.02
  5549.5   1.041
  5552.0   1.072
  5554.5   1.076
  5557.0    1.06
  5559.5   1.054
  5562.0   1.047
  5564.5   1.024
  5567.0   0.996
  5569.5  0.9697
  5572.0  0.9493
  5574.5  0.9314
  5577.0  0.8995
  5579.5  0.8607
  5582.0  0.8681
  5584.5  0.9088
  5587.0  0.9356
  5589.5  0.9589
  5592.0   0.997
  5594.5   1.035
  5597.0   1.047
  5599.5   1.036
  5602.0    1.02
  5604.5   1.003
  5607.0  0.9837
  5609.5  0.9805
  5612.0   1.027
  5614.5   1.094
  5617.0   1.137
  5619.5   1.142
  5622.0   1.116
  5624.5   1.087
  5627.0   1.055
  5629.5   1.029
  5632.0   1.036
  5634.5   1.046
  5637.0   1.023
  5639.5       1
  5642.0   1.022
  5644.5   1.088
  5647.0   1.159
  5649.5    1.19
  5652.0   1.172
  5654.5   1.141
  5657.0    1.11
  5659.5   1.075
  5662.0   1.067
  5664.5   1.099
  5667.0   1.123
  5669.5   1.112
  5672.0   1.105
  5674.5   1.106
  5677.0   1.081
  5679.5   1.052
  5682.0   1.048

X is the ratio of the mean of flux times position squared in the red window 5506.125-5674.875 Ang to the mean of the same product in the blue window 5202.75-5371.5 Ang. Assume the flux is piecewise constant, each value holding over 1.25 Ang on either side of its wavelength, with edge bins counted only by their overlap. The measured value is 1.18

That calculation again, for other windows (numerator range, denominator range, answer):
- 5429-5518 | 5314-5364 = 1.13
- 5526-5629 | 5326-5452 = 1.10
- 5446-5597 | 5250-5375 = 1.11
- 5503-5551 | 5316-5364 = 1.16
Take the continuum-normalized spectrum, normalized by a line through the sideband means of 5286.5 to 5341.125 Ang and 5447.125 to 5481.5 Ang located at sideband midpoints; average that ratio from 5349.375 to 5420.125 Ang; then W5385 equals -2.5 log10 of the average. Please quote 0.07 mag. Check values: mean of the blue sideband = 1.04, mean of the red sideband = 1.04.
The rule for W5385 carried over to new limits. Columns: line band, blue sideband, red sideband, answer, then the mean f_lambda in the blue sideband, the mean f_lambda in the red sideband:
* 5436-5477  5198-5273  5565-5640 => -0.06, 0.95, 1.01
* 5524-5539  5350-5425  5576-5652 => -0.05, 0.976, 1.03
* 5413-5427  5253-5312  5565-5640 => 0.05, 1.04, 1.01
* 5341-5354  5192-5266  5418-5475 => -0.01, 0.94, 1.02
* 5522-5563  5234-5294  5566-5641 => -0.05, 0.997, 1.01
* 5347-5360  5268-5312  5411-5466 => 0.10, 1.06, 1.02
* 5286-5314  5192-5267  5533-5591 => -0.14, 0.94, 0.993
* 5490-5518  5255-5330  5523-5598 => -0.06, 1.02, 1.01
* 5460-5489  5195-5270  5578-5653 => -0.05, 0.944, 1.03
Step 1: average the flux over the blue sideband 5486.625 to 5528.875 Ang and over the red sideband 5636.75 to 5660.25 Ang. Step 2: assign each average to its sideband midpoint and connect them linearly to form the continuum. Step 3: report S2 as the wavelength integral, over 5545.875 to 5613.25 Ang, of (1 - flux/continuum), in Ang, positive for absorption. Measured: 5.7 Ang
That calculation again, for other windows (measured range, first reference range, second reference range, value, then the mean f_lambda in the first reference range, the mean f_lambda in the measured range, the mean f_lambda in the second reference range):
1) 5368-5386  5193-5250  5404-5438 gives 0.6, 0.932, 0.965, 1.02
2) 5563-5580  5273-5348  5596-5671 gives 1.8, 1.03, 0.953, 1.07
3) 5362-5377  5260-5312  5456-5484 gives 1.0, 1.05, 0.976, 1.04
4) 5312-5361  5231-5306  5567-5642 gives 1.7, 1.01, 0.978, 1.01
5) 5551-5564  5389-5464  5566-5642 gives -0.6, 1.02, 1.06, 1.01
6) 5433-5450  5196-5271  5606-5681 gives -0.7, 0.946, 1.06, 1.08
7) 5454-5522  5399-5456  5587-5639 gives -1.5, 1.03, 1.05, 1.04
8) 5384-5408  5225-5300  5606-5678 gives 1.1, 1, 0.984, 1.08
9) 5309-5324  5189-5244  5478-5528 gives 0.0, 0.926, 0.973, 1.07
